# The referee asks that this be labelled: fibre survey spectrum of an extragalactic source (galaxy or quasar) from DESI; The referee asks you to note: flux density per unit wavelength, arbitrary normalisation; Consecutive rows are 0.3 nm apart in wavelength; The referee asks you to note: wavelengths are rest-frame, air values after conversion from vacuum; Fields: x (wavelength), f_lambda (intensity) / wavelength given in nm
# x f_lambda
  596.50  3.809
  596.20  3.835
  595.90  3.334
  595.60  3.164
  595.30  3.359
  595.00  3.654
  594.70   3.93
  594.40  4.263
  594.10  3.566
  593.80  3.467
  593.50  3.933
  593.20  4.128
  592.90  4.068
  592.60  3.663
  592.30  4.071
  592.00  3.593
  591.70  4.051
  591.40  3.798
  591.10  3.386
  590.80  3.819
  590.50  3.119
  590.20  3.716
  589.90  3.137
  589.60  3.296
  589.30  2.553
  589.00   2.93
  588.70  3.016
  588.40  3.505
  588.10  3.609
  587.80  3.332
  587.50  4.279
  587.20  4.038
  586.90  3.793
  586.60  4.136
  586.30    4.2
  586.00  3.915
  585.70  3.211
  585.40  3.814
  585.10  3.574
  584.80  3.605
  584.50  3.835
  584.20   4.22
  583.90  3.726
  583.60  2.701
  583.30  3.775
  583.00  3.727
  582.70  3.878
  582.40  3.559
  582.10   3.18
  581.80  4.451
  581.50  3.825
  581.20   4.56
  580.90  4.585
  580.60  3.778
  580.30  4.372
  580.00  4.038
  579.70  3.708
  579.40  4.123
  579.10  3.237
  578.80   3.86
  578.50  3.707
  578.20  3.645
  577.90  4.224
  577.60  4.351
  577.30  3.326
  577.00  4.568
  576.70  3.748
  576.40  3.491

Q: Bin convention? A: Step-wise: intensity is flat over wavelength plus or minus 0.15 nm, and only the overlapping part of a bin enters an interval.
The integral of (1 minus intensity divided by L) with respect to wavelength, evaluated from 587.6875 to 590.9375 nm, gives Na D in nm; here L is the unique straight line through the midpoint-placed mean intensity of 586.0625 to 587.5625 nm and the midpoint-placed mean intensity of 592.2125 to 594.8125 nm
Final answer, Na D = 0.593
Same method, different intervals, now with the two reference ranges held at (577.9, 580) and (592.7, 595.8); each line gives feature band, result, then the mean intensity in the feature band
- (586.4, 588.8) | 0.01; 3.74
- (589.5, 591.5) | 0.15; 3.46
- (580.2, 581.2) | -0.14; 4.29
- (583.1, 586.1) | 0.10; 3.63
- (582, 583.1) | 0.05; 3.6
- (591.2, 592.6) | -0.03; 3.84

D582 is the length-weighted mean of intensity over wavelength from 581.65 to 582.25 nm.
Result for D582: 3.82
